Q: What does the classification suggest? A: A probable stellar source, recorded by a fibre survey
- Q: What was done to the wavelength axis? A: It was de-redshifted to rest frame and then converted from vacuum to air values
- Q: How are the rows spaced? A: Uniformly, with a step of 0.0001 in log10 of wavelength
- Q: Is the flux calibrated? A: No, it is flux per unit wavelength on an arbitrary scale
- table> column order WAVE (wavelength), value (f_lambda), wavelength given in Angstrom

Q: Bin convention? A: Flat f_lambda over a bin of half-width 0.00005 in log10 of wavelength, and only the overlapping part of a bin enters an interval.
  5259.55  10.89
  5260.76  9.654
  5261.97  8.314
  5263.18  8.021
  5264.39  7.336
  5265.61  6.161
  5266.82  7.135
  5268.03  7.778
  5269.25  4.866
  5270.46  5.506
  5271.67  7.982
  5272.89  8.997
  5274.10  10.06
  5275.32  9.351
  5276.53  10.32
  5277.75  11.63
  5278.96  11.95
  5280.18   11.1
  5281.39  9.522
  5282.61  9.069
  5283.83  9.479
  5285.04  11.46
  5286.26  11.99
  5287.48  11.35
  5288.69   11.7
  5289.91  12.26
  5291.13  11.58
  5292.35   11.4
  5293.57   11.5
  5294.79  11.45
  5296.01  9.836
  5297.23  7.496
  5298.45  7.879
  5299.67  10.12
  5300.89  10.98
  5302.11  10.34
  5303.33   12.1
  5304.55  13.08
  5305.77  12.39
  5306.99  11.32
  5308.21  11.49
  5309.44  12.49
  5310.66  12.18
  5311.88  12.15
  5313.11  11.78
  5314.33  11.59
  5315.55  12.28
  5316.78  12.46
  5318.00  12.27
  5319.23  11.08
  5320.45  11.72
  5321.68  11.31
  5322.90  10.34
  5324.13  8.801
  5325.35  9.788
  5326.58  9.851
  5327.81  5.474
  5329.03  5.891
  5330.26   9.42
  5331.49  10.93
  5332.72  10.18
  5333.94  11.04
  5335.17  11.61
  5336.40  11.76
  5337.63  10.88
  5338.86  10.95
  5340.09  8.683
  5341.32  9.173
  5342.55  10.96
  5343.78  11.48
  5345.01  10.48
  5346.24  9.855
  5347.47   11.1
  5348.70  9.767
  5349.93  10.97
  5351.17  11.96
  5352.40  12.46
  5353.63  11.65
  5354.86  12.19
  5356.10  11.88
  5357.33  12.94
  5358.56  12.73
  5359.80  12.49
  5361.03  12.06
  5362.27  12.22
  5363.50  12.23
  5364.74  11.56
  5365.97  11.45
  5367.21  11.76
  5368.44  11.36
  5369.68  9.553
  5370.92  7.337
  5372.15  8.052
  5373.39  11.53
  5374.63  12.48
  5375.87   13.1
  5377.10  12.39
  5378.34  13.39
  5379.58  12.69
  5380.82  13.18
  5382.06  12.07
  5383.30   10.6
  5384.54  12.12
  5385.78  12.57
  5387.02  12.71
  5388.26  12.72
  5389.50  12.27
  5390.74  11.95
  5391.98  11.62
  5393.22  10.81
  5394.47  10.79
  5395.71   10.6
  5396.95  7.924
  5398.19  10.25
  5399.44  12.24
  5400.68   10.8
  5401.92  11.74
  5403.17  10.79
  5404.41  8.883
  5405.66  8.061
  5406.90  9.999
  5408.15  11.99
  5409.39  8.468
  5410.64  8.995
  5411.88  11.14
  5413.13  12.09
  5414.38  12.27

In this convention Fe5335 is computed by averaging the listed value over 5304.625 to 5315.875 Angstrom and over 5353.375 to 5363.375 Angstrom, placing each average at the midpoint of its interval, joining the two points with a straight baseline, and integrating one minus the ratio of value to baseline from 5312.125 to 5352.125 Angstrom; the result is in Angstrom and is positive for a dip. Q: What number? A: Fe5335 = 5.3 Angstrom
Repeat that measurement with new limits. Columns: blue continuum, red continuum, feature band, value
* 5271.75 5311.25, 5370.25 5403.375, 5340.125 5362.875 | -0.4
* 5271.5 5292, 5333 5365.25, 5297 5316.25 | -0.7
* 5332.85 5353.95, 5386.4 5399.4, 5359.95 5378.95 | -0.6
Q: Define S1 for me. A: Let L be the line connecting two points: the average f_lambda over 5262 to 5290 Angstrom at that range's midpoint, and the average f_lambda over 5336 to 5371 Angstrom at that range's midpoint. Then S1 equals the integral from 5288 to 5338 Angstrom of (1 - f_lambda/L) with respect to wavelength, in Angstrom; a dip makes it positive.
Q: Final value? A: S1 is -3.2 Angstrom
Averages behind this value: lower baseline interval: 9.28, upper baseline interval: 11.2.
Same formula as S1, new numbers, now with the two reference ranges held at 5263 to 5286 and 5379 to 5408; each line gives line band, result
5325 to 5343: 0.5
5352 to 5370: -2.3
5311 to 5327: -2.4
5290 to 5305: -2.2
